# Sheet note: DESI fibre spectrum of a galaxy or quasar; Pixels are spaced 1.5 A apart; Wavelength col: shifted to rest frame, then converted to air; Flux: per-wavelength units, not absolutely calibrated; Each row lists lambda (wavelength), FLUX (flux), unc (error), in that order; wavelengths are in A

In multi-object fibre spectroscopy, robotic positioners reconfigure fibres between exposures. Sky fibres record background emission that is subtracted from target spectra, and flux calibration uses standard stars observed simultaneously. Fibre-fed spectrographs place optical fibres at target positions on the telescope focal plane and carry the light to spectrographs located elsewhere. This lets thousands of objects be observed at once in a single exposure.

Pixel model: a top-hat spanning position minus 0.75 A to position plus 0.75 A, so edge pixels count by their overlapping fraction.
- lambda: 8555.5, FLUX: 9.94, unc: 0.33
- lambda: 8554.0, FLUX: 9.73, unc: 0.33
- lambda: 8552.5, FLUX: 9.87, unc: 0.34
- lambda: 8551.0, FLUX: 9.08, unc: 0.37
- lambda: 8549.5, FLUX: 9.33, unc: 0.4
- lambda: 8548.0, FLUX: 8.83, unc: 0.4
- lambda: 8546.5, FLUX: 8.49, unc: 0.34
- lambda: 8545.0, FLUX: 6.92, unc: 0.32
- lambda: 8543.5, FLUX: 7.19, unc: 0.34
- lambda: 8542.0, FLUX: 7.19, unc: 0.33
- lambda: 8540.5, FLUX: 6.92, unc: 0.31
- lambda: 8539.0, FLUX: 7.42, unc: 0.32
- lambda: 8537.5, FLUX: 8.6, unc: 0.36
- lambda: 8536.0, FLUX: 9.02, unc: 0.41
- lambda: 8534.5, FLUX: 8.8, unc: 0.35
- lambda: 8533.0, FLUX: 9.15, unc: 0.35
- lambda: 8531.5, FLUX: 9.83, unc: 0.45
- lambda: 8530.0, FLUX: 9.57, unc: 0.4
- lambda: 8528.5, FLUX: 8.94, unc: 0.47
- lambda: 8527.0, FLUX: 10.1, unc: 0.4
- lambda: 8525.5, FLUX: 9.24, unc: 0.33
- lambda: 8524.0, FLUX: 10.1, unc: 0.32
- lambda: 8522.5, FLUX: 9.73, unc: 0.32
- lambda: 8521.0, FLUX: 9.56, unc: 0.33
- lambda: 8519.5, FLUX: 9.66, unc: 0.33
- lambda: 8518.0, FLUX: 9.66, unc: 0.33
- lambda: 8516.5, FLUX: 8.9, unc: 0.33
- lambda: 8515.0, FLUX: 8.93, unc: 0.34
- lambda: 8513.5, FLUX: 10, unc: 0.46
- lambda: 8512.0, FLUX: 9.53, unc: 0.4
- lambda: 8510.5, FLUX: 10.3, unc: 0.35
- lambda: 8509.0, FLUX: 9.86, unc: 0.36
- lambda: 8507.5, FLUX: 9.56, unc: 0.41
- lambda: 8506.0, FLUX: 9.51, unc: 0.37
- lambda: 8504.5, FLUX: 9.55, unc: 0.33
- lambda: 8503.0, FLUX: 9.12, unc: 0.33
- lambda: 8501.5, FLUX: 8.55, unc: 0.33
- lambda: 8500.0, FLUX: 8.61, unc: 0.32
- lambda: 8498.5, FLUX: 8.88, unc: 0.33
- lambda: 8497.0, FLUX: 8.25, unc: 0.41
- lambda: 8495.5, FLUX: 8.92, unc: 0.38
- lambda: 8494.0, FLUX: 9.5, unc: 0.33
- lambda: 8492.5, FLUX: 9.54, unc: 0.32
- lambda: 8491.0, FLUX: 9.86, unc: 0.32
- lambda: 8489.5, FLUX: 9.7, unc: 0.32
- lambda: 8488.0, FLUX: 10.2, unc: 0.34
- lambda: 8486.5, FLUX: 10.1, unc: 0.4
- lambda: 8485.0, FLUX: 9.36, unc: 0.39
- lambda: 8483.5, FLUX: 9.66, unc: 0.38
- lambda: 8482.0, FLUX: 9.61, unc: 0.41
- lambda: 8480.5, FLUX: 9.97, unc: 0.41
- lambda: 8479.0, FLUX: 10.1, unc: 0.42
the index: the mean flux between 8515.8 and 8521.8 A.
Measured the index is 9.45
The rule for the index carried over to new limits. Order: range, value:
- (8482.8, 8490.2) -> 9.81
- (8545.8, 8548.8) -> 8.67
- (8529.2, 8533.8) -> 9.5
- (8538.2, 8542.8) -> 7.19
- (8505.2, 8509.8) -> 9.65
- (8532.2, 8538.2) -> 8.9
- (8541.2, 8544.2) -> 7.19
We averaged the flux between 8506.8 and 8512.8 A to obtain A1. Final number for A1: 9.82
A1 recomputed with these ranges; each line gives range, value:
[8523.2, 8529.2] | 9.6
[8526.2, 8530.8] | 9.54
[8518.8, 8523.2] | 9.65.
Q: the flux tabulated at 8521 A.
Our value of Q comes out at 9.56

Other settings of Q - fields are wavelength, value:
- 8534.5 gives 8.8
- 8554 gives 9.73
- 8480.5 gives 9.97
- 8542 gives 7.19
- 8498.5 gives 8.88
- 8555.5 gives 9.94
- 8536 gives 9.02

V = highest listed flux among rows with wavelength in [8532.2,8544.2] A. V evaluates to 9.15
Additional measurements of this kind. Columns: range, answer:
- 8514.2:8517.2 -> 8.93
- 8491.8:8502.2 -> 9.54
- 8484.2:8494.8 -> 10.2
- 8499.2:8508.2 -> 9.56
